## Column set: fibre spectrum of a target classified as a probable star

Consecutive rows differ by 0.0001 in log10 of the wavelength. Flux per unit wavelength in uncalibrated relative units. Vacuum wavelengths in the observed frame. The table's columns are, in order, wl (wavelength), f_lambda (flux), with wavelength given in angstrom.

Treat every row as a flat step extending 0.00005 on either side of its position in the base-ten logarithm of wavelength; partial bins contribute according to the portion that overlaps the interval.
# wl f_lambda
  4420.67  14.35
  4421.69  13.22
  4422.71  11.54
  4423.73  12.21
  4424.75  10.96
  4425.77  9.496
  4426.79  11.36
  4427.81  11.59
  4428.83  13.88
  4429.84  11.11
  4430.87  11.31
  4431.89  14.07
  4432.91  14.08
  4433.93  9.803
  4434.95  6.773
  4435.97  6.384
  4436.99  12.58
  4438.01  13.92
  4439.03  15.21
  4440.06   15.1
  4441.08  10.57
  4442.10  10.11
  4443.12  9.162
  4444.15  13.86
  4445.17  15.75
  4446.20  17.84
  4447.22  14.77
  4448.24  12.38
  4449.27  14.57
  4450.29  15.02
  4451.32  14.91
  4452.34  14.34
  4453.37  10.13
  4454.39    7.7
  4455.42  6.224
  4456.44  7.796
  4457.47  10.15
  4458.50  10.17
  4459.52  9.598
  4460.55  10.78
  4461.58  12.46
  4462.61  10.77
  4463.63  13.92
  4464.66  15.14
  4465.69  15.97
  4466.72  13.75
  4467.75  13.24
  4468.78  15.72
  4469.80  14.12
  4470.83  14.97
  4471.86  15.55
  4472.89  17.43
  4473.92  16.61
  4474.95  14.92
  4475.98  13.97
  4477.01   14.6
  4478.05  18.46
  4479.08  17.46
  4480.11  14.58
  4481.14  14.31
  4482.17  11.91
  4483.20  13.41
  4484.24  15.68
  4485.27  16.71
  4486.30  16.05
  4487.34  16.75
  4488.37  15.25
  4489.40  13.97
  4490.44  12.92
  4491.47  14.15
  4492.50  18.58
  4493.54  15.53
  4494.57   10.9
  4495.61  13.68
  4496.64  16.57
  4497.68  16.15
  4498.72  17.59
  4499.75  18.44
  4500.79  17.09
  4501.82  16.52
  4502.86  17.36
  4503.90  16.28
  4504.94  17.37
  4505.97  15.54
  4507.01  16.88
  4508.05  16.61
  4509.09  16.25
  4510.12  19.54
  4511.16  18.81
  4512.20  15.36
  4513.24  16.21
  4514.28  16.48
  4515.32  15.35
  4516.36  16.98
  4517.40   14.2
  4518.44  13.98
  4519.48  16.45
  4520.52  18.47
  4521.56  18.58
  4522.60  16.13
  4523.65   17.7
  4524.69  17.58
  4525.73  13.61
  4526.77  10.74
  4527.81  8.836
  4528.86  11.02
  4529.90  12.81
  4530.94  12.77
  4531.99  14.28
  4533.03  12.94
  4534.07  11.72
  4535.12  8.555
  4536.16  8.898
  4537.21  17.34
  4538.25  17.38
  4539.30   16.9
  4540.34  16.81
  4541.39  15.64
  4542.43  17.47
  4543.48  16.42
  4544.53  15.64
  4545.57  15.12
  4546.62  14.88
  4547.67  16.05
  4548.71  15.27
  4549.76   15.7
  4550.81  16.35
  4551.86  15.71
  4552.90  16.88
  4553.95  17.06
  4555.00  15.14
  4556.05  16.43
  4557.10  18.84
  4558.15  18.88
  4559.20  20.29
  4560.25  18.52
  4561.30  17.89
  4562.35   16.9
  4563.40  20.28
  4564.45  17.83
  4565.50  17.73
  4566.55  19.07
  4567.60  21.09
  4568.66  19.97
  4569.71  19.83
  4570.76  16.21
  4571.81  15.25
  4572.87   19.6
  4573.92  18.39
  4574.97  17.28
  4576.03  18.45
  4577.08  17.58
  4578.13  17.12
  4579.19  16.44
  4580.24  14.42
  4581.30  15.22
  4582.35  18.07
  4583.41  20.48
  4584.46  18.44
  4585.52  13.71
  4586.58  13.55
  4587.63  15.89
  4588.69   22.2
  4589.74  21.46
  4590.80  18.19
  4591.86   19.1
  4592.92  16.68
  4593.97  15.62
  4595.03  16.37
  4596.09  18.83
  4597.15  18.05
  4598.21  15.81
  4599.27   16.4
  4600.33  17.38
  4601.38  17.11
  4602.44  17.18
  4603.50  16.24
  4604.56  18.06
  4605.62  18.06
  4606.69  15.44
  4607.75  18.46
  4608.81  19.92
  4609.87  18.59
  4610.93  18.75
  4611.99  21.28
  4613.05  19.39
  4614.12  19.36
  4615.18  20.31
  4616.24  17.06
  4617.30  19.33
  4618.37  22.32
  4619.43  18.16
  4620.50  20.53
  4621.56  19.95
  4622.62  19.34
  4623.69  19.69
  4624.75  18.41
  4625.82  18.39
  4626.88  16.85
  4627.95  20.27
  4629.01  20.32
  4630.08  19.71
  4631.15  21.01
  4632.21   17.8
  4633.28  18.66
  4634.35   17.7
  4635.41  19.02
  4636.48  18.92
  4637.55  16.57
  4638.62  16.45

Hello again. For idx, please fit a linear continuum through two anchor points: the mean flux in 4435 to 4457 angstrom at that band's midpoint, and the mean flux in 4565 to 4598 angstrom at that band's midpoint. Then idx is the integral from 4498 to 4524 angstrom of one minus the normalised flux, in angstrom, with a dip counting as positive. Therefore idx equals -3.4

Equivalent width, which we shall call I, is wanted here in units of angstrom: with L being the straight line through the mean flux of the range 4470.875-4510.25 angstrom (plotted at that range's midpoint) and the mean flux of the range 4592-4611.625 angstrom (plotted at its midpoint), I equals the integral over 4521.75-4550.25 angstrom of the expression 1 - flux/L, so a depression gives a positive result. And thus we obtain 3.5 angstrom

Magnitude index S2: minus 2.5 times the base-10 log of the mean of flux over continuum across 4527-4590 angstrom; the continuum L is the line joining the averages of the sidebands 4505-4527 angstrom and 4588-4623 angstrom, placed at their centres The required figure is 0.06 mag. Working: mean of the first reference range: 16.4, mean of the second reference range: 18.5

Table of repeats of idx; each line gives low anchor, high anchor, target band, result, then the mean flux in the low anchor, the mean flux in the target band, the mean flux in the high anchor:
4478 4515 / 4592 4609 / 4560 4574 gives -1.4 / 16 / 18.5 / 17.2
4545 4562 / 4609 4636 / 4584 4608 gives 1.4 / 16.8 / 17.3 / 19.3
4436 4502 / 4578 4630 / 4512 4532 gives 0.9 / 14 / 14.9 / 18.1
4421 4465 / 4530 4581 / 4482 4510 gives -3.4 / 11.9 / 15.8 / 16.5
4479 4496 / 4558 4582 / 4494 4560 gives 2.4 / 14.8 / 15.7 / 18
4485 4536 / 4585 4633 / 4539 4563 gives -0.3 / 15.3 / 16.8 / 18.4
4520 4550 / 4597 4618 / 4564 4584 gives -1.7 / 14.7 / 17.9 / 18.1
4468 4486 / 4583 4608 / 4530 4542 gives 1.8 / 15.3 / 13.9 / 17.4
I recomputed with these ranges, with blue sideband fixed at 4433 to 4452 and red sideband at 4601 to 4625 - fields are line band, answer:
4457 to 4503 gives -2.0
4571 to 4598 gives 0.6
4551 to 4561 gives -0.4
